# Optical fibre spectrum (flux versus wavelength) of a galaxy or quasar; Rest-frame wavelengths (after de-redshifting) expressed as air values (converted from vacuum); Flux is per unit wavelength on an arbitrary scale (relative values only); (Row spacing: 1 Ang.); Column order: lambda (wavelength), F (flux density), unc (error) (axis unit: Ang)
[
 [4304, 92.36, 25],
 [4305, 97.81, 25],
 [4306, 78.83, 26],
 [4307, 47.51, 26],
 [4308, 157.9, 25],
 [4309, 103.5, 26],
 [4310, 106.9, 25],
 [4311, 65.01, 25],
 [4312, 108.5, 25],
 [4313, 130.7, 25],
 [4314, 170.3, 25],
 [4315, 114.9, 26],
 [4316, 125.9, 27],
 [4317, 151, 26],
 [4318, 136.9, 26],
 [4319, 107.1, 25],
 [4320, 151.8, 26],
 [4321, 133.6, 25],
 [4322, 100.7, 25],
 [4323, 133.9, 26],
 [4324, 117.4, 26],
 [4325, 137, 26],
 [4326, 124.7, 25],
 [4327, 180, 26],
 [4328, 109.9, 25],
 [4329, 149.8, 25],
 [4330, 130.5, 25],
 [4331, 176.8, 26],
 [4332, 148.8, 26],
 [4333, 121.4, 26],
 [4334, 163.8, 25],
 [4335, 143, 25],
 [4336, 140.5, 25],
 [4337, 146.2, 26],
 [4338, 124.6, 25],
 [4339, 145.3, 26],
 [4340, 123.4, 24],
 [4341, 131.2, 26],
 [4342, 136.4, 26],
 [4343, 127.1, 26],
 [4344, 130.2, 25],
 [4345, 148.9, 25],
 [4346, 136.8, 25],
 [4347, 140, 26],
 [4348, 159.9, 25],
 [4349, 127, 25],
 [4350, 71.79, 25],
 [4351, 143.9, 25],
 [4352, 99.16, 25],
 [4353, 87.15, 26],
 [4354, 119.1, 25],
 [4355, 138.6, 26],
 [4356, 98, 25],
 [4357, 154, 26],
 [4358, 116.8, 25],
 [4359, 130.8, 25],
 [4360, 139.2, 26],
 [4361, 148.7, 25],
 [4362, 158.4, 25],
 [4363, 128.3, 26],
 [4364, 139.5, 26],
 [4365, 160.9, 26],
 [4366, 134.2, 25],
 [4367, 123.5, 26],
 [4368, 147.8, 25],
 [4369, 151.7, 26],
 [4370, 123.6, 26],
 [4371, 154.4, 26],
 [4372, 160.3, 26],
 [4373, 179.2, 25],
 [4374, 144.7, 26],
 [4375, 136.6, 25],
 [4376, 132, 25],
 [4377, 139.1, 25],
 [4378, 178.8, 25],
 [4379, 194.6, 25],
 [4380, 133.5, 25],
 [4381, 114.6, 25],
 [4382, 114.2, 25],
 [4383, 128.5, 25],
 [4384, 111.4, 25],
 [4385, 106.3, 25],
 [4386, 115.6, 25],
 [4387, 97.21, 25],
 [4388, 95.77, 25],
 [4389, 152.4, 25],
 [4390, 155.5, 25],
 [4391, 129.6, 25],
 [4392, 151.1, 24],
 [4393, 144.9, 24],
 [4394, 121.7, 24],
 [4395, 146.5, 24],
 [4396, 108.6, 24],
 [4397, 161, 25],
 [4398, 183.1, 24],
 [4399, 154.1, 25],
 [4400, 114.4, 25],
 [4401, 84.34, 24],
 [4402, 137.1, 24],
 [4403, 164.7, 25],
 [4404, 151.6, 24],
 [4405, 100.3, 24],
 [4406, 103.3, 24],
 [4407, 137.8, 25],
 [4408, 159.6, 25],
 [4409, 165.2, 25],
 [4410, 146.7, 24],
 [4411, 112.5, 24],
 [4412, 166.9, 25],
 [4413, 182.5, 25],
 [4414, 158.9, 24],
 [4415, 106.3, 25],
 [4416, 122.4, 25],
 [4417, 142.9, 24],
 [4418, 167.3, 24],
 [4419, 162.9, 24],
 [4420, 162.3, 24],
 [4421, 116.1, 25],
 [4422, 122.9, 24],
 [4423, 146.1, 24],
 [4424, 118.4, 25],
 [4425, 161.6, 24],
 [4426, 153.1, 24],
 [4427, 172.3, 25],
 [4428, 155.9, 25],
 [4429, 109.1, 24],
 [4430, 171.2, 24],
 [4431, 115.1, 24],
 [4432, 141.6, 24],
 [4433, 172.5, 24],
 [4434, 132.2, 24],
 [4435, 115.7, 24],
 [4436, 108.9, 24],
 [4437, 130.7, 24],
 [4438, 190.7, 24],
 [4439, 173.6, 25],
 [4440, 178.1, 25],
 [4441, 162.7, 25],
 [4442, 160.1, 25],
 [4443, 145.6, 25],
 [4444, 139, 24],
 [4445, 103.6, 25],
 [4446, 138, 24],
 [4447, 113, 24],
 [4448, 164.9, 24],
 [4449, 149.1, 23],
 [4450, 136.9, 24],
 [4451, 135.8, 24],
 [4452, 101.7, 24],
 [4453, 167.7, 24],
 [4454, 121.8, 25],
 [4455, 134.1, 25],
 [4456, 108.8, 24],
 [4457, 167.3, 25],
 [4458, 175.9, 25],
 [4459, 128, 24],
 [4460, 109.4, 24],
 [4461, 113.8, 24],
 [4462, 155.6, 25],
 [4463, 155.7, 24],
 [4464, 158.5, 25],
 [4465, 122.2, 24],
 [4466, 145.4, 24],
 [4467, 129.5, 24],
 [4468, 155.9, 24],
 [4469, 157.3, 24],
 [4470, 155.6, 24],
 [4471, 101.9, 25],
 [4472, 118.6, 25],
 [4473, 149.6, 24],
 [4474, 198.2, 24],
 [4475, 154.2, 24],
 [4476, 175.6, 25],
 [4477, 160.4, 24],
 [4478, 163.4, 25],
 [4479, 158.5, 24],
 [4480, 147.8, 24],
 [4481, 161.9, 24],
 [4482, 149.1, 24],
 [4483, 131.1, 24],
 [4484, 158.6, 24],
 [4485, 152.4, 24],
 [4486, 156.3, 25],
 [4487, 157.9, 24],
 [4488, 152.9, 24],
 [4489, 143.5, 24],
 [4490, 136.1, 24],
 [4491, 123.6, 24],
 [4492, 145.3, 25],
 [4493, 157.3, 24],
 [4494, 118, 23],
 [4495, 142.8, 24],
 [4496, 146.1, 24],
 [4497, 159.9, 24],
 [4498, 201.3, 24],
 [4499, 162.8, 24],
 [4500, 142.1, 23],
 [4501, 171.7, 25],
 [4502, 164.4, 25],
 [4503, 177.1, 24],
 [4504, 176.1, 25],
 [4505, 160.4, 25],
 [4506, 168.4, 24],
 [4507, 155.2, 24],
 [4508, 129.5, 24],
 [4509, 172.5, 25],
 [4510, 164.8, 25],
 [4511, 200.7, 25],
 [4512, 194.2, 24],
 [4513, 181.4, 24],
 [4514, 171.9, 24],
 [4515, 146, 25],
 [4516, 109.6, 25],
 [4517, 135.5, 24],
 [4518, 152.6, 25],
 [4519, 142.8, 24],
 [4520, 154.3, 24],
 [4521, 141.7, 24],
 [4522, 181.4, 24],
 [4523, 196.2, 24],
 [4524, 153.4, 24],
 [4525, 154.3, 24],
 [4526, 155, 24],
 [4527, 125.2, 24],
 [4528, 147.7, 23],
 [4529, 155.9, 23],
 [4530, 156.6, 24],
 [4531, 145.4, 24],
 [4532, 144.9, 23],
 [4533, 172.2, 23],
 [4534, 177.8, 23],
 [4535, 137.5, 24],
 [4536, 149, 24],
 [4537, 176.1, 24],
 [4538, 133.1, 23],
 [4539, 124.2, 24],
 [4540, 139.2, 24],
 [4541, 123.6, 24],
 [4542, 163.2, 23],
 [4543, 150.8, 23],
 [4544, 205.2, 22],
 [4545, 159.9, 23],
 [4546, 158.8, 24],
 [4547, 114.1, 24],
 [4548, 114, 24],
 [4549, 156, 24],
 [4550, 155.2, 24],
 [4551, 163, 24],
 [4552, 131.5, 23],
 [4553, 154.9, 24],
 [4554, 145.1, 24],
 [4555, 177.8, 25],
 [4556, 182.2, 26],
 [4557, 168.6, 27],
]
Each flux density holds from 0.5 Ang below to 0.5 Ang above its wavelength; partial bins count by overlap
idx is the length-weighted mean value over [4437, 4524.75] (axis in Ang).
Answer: 151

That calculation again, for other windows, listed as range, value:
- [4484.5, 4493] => 147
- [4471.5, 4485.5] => 156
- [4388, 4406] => 137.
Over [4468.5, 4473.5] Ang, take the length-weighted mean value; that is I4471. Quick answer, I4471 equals 137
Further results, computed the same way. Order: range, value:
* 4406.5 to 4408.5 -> 149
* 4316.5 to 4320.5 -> 137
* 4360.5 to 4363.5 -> 145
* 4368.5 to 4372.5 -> 148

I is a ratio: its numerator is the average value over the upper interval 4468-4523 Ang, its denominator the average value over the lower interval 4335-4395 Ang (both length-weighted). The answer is 1.2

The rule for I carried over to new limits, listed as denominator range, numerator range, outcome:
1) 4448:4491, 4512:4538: 1.06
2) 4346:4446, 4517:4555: 1.09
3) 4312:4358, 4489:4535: 1.18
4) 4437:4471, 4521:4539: 1.08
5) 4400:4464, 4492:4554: 1.10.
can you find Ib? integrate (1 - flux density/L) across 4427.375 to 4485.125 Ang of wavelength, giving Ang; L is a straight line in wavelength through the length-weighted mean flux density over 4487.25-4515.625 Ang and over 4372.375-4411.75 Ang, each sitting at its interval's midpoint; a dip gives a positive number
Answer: 2.0 Ang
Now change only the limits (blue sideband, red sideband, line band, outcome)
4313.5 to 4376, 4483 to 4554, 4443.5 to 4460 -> 1.3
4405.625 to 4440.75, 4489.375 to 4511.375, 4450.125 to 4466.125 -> 1.4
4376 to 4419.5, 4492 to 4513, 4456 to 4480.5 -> 1.2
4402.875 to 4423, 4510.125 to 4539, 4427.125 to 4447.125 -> 0.2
